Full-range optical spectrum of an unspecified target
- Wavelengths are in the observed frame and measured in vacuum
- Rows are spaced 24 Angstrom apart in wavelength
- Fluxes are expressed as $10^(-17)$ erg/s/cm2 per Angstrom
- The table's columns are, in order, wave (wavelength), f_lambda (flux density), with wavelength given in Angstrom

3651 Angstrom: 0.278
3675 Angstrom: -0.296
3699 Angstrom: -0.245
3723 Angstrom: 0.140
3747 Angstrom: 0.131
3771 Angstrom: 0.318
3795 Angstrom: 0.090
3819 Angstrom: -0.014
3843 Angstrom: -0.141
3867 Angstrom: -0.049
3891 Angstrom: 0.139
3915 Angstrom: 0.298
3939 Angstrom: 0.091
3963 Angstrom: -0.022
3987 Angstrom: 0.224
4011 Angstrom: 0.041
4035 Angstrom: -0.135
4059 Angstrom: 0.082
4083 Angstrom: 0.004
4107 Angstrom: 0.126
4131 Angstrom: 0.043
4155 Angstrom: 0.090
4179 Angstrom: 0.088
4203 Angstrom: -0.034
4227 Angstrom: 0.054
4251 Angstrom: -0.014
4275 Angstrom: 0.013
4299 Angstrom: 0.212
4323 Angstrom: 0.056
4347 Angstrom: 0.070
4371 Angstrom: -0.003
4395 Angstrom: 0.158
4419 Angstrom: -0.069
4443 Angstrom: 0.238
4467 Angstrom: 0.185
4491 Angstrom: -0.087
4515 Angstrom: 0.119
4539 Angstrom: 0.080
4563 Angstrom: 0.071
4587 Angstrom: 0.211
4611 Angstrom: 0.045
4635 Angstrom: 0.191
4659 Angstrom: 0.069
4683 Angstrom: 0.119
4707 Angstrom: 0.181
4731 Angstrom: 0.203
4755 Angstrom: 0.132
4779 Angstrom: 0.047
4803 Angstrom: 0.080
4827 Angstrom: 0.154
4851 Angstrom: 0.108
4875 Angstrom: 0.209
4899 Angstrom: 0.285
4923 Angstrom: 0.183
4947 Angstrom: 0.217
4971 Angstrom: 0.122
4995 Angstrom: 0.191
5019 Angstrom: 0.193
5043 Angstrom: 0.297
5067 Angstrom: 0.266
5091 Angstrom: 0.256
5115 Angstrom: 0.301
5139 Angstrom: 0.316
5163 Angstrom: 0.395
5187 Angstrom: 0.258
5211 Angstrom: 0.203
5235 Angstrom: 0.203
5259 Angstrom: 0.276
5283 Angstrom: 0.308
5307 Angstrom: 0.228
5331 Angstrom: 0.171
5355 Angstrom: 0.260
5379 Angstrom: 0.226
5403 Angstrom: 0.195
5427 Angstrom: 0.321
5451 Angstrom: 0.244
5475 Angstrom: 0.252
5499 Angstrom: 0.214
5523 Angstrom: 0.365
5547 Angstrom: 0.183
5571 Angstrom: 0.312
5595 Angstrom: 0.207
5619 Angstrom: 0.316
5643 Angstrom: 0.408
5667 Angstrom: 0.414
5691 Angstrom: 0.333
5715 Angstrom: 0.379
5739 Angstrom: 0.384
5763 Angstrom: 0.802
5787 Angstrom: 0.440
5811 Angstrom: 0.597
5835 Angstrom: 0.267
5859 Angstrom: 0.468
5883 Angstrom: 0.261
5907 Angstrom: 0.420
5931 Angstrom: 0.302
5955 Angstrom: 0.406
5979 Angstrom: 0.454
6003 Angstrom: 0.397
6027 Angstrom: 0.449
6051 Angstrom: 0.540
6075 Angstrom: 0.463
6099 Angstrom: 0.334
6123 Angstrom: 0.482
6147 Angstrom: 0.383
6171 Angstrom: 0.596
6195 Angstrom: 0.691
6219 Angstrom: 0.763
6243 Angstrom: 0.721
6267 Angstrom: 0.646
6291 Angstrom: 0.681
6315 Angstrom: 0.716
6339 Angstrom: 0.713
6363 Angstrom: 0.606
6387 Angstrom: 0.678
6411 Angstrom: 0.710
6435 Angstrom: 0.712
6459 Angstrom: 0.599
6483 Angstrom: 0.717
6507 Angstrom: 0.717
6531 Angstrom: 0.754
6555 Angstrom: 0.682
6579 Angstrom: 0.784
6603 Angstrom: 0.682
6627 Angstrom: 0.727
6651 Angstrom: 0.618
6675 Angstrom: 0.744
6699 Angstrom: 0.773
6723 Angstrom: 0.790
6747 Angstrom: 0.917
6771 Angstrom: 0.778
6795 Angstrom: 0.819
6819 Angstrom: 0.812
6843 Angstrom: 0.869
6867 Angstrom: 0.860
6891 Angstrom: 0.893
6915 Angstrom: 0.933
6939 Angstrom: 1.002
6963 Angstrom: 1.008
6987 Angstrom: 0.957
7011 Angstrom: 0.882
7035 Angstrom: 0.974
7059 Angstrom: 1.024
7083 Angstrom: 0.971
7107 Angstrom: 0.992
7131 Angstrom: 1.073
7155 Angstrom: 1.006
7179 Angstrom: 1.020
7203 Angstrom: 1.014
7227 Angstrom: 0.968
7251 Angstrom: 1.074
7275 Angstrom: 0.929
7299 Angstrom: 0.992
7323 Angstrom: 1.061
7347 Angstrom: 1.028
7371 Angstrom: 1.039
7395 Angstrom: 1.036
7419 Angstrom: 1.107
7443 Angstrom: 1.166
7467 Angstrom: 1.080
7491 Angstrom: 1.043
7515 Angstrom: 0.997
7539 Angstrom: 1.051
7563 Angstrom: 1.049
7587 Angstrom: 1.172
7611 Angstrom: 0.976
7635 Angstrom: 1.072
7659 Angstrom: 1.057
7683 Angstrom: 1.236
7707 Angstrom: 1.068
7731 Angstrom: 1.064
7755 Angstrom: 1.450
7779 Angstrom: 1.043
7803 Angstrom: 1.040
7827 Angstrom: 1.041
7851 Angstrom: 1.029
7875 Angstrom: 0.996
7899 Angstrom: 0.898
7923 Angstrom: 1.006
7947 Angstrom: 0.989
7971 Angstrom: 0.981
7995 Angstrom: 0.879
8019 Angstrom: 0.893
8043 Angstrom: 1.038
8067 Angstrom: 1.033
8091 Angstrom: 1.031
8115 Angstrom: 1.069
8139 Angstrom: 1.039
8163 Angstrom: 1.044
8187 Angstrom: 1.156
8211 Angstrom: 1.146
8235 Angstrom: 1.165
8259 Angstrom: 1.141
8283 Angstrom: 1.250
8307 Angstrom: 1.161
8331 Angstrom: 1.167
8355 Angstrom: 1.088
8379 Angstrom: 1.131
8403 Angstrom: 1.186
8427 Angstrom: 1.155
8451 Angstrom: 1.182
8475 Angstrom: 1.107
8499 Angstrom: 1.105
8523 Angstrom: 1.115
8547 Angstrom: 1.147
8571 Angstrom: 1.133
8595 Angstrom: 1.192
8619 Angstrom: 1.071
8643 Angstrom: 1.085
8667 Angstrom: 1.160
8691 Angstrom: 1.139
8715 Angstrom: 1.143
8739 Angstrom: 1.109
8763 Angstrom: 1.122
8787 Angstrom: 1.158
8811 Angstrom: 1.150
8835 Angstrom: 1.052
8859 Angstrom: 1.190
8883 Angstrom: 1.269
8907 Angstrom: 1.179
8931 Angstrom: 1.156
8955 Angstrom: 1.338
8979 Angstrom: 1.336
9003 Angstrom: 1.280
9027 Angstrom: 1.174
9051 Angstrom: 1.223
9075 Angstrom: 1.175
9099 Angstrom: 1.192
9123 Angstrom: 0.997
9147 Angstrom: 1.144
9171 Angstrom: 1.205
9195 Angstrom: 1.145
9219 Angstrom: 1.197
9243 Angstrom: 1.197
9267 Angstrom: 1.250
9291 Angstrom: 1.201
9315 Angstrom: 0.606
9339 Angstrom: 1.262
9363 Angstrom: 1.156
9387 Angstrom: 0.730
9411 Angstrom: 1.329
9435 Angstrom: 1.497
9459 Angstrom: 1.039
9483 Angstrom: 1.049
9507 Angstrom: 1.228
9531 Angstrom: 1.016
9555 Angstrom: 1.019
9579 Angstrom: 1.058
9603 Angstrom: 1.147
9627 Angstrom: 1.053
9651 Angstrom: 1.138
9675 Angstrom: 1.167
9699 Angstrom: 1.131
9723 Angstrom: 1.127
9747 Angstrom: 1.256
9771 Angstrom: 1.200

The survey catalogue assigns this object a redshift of 0.547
